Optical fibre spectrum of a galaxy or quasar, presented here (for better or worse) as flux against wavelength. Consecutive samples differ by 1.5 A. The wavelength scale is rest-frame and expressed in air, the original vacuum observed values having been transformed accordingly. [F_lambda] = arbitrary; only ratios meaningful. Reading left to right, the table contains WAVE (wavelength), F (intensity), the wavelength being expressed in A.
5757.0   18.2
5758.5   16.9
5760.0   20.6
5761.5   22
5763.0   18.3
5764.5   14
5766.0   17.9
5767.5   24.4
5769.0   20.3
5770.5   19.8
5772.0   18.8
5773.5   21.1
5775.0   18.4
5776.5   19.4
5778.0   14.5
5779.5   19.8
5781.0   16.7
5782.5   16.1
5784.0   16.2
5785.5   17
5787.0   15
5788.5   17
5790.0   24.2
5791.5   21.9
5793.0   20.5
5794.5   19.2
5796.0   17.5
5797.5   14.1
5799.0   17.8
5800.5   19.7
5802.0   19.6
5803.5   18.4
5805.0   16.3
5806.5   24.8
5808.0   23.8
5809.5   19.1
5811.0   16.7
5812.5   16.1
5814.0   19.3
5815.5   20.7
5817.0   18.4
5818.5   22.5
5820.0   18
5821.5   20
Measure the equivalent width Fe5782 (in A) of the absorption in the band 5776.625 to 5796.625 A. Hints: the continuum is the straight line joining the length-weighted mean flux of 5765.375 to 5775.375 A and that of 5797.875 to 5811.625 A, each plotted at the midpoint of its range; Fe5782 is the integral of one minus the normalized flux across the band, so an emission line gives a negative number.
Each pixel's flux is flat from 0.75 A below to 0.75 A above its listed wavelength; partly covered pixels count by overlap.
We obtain 1.7 A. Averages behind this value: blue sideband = 20.2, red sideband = 19.5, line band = 18.2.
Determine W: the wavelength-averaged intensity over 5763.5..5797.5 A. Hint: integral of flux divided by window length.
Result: 18.5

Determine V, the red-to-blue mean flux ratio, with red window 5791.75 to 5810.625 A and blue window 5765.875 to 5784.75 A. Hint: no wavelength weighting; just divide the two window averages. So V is 1.0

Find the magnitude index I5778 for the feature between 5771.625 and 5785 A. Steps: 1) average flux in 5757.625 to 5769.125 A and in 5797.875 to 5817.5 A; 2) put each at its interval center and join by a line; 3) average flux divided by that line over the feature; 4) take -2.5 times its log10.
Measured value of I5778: 0.08 mag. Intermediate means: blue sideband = 19.2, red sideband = 19.2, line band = 17.8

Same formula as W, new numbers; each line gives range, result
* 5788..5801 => 19.1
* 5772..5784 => 17.9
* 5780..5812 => 18.6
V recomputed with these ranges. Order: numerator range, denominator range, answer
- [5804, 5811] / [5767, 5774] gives 0.99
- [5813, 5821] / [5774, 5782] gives 1.10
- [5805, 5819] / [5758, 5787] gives 1.08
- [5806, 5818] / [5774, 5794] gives 1.09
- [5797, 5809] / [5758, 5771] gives 1.00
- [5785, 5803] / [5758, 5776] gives 0.96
